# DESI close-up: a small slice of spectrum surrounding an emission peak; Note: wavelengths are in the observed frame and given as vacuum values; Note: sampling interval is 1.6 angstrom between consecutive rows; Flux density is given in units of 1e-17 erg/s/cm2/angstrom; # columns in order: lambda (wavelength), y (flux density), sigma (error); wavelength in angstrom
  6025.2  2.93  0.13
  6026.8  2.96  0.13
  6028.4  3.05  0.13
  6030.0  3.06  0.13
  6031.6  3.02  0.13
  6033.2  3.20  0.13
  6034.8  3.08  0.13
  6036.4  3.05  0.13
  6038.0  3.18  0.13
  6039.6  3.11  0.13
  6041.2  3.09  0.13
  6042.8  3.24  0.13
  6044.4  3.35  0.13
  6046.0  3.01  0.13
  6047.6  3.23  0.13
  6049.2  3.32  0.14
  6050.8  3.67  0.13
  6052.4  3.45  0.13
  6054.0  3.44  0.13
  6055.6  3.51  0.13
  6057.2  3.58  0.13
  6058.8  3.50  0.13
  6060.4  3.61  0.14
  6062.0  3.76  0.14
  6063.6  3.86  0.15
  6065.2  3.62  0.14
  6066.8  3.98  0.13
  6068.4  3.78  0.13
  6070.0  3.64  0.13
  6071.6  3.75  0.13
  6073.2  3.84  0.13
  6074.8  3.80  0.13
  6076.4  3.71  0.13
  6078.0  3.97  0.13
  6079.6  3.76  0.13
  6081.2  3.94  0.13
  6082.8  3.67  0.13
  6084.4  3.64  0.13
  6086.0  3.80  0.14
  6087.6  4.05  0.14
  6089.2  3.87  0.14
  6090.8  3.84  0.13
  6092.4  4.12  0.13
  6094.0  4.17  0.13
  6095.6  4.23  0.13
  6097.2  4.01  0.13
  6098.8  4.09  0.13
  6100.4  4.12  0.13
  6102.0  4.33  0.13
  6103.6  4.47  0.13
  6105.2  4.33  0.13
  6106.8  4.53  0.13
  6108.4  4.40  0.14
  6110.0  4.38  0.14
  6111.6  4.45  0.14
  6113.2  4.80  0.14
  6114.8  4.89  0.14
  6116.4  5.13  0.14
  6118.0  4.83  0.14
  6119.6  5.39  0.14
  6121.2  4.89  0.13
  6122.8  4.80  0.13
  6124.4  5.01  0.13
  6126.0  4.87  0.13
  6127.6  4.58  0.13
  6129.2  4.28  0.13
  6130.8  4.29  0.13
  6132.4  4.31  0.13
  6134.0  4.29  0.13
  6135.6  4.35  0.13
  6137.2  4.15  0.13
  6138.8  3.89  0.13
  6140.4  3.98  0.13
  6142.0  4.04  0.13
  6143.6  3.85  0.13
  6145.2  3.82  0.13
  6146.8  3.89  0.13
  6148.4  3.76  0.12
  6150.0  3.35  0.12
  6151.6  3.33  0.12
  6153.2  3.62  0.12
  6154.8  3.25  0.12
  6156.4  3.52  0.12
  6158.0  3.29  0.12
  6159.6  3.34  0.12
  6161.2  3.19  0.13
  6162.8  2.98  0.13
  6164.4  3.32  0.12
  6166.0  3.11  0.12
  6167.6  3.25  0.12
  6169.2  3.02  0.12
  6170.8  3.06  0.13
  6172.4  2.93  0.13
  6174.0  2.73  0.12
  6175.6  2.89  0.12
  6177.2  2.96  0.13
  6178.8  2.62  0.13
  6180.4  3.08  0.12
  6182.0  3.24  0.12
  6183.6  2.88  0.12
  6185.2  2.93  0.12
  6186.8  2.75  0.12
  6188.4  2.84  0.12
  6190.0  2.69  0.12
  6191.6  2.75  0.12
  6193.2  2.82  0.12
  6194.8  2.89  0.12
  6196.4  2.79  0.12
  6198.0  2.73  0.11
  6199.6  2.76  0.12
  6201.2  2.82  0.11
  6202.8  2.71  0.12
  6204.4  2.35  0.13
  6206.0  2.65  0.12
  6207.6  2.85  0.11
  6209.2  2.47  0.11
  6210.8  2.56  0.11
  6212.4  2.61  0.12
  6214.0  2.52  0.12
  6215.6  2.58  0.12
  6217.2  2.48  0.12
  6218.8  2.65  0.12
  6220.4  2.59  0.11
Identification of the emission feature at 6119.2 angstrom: C III] 1909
